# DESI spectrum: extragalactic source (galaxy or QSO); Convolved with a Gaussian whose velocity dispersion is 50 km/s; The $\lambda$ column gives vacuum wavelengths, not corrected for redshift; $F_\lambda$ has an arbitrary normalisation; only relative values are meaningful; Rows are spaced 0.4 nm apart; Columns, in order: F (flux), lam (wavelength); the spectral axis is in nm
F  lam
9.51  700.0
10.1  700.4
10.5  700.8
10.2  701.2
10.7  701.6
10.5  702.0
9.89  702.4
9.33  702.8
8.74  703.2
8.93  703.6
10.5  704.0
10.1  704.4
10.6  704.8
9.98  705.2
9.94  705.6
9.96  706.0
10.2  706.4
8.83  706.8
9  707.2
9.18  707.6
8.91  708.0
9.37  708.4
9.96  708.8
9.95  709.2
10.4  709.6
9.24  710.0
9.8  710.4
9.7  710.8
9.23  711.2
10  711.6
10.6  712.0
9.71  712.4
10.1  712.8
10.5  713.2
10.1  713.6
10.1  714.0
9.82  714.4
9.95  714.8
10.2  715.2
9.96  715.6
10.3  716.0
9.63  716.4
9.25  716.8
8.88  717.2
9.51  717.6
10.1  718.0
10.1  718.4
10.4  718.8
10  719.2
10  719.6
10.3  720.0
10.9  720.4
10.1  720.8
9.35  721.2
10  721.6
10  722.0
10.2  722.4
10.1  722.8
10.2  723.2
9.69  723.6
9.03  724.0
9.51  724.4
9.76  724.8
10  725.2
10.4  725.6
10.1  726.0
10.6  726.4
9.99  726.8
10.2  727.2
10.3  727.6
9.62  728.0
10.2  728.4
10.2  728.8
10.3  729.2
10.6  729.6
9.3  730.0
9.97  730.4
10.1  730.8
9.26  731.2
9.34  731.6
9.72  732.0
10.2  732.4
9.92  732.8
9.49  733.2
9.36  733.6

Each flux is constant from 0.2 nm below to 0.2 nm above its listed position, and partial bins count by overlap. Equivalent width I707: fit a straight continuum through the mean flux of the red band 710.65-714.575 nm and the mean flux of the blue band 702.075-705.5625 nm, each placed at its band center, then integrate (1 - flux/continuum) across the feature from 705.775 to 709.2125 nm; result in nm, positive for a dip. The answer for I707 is 0.14 nm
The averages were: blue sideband 9.79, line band 9.46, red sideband 9.99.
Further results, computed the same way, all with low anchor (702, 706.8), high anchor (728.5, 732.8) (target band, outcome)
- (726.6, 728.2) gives -0.02 nm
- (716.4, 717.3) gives 0.06 nm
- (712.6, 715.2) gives -0.07 nm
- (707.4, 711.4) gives 0.11 nm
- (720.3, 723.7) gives -0.06 nm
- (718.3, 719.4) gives -0.03 nm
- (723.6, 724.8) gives 0.06 nm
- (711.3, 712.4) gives -0.03 nm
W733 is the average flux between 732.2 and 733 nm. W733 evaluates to 10.1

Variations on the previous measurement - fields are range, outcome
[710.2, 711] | 9.75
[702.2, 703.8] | 9.22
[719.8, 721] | 10.4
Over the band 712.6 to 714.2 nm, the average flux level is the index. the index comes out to 10.2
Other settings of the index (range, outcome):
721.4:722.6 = 10.1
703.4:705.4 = 10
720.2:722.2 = 10.1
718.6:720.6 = 10.3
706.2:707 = 9.51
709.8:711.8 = 9.59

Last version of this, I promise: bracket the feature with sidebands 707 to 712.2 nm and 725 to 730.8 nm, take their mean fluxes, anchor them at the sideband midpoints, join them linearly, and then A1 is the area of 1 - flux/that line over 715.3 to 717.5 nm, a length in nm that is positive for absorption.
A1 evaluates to 0.04 nm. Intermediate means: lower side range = 9.64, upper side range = 10.1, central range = 9.63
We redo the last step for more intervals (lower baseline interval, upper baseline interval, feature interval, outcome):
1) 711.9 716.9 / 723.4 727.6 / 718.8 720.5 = -0.050 nm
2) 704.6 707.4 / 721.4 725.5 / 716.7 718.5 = 0.051 nm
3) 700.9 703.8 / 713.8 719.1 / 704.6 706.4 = -0.060 nm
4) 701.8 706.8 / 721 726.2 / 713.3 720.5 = -0.075 nm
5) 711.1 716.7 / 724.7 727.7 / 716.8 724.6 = 0.160 nm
